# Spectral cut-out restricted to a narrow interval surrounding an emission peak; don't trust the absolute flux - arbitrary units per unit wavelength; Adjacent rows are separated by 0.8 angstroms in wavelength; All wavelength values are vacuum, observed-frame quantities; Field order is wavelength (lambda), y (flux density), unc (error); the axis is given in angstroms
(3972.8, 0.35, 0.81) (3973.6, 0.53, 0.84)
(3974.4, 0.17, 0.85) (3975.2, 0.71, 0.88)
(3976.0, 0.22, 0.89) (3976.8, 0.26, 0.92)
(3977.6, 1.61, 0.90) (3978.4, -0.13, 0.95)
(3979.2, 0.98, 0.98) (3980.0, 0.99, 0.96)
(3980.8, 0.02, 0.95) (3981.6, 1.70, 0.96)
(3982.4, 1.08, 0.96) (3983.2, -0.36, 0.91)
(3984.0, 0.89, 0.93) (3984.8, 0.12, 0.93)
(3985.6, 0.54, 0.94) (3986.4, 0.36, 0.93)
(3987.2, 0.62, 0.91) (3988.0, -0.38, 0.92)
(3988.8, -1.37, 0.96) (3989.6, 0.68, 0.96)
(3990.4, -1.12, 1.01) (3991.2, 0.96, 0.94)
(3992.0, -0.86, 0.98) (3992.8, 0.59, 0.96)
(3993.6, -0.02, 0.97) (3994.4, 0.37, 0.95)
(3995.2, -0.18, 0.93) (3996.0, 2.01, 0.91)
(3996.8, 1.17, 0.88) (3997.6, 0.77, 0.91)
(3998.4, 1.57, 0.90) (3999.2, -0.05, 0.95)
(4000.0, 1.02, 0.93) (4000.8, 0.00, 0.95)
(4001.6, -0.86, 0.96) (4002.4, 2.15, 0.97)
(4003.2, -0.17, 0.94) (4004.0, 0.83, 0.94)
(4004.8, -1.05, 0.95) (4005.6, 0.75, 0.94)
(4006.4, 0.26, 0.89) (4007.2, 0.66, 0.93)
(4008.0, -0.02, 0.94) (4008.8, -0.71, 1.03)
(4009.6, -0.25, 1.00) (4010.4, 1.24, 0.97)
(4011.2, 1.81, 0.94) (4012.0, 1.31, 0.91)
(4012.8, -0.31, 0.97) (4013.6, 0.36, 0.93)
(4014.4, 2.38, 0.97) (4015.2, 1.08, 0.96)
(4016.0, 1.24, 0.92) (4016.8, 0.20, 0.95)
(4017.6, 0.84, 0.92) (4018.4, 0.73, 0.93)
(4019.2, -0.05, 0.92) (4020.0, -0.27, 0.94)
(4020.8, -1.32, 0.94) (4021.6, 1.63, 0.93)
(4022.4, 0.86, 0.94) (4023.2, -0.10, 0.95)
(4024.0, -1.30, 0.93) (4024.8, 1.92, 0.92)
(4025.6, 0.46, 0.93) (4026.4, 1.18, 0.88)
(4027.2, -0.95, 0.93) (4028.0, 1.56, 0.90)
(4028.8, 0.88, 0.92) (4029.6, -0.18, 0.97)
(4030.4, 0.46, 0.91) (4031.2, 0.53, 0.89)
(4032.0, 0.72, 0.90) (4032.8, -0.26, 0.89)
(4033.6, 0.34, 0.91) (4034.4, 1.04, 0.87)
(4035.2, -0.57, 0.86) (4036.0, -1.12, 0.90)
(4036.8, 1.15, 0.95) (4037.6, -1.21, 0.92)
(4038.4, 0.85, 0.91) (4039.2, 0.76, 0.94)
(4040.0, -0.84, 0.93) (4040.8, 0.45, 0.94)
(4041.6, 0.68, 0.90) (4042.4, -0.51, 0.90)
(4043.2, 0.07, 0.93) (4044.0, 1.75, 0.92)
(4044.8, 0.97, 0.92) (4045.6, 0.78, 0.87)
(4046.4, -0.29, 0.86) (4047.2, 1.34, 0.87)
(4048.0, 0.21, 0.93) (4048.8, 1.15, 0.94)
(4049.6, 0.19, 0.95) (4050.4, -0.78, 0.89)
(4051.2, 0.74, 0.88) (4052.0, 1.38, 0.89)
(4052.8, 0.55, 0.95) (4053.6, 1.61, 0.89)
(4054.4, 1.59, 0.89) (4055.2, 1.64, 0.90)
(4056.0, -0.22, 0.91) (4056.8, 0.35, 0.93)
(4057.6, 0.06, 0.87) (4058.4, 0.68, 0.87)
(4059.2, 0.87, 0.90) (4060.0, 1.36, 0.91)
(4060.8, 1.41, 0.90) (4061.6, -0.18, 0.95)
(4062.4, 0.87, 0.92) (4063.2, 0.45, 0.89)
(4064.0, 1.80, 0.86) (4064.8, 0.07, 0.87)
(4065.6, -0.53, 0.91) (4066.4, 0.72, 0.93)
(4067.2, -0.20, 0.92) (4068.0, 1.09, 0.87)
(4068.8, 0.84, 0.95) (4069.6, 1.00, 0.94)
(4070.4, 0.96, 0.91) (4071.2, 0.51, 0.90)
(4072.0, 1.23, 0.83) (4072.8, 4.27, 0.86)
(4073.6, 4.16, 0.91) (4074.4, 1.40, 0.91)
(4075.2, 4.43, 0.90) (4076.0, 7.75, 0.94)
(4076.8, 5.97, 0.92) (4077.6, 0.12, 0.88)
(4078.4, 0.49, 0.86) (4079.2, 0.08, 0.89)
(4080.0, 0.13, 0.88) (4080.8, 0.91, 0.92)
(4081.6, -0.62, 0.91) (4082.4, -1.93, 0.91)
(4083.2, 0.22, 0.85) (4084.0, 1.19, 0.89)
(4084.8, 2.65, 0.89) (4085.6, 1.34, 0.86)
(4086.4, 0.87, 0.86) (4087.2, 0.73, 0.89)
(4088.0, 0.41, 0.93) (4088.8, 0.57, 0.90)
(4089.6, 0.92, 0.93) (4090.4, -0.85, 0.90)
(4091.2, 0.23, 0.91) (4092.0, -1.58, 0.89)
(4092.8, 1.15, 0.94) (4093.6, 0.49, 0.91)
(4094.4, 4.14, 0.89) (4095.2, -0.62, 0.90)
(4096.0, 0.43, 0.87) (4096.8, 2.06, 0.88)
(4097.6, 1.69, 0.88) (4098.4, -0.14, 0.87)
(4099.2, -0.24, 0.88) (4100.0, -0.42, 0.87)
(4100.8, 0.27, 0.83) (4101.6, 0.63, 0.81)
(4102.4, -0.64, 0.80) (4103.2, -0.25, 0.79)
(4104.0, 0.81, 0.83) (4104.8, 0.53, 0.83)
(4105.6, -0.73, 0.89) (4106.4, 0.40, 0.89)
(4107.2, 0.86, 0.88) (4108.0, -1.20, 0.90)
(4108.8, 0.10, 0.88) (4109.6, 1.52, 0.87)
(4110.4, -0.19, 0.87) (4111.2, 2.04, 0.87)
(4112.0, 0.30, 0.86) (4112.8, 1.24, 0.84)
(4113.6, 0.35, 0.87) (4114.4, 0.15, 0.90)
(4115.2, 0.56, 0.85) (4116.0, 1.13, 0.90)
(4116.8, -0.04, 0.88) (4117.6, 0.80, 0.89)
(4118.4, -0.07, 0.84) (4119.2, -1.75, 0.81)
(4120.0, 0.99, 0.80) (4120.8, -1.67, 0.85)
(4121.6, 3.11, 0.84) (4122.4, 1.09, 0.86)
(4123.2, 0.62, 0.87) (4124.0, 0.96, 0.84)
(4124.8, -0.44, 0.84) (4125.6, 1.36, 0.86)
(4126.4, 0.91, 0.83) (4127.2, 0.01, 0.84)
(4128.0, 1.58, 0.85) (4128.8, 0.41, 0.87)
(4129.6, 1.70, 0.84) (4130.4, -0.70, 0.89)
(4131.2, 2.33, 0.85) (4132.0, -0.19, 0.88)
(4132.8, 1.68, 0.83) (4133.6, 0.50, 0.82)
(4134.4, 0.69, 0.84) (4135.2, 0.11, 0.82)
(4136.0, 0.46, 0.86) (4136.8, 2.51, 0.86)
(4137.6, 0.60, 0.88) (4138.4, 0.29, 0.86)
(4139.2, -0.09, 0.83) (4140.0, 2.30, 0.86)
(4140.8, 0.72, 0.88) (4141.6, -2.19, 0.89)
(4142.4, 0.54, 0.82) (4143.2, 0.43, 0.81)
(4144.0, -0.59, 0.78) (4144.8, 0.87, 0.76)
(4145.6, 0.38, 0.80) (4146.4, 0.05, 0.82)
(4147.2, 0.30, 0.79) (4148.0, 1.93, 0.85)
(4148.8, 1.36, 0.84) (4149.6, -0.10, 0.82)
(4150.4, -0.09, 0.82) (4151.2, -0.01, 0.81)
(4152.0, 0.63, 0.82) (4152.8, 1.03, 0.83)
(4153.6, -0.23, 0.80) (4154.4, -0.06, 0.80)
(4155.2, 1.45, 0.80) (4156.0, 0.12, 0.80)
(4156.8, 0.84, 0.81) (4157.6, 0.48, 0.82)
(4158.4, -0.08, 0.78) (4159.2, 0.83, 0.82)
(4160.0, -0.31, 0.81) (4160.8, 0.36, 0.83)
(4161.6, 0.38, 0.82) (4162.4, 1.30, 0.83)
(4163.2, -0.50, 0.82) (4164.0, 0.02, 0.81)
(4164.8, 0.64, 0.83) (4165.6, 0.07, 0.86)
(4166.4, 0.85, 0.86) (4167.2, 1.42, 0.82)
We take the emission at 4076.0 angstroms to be [O II] 3727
